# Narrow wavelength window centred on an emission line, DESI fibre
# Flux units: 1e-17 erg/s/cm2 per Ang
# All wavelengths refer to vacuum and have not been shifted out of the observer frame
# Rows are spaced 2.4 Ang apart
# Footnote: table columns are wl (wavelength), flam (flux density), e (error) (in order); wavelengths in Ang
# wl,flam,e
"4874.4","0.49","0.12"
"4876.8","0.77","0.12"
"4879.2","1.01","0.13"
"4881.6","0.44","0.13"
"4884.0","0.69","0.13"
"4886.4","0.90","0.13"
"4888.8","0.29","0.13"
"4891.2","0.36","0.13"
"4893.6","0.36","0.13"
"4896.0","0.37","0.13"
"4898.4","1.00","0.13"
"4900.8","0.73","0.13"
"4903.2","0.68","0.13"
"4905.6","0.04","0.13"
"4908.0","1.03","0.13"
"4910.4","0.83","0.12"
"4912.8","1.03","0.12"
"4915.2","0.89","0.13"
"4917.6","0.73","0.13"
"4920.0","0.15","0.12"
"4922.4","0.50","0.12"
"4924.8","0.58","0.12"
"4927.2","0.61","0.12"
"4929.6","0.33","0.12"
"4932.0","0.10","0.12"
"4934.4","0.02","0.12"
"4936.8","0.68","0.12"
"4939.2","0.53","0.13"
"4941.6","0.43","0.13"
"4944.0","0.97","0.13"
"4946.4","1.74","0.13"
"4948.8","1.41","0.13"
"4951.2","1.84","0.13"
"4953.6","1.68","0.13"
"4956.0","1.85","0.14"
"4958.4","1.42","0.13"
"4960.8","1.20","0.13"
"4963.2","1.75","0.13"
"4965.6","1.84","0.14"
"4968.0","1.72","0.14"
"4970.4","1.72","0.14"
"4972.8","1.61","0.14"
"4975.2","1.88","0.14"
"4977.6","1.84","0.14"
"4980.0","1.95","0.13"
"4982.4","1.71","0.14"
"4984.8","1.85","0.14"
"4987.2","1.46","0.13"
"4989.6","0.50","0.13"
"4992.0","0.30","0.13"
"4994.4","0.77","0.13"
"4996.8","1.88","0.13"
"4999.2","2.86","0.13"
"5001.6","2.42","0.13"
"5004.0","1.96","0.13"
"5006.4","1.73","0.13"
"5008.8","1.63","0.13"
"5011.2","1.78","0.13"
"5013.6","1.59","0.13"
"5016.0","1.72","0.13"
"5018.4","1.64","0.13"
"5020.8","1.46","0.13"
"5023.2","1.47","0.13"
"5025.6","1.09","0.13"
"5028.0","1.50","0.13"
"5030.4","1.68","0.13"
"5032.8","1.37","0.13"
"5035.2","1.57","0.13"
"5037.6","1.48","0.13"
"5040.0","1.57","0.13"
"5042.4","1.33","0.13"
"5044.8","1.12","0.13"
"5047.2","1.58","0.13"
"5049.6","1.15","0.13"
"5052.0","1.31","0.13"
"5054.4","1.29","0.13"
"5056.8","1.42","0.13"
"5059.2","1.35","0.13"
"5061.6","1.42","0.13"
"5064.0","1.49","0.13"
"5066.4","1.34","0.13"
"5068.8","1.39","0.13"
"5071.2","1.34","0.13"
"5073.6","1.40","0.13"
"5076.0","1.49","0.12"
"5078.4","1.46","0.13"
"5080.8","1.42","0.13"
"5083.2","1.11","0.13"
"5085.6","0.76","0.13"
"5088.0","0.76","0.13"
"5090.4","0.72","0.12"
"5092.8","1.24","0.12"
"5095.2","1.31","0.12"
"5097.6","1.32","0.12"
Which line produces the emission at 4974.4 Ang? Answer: Lyman alpha 1216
